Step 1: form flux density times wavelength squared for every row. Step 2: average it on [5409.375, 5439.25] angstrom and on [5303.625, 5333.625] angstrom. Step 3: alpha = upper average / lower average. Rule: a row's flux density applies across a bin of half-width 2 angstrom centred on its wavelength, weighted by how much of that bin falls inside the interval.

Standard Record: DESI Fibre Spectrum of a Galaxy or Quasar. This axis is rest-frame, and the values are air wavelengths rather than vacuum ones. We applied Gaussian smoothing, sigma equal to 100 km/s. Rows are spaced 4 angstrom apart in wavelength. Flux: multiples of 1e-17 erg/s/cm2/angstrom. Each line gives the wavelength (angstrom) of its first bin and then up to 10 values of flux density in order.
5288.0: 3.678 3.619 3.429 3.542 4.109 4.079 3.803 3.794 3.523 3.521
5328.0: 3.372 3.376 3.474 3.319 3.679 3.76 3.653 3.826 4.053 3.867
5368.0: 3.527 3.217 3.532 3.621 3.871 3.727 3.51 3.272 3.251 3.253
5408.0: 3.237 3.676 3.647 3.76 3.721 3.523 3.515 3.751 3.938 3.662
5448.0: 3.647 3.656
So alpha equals 1.0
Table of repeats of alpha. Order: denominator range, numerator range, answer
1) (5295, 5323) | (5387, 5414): 0.94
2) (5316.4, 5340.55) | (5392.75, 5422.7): 1.03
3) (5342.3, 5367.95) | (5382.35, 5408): 0.93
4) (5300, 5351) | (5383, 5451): 1.02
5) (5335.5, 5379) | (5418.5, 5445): 1.05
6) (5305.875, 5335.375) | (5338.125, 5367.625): 1.04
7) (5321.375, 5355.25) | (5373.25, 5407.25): 1.01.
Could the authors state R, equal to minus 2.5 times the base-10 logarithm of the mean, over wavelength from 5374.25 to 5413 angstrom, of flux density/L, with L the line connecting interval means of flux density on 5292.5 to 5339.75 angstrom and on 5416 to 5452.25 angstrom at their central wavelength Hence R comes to 0.05 mag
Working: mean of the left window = 3.63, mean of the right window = 3.69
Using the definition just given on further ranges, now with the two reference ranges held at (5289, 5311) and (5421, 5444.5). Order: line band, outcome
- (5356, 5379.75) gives 0.020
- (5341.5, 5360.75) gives -0.010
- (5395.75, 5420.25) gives 0.082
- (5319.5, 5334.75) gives 0.090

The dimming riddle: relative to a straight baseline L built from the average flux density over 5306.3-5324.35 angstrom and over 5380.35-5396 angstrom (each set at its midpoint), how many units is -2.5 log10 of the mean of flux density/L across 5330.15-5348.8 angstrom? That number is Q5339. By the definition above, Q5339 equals 0.06 mag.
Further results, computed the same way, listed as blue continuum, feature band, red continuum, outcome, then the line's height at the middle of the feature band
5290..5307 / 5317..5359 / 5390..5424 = 0.01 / 3.61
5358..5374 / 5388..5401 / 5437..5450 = 0.09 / 3.7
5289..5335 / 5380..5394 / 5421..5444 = 0.00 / 3.67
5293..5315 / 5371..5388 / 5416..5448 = 0.04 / 3.73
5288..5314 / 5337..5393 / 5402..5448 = 0.01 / 3.68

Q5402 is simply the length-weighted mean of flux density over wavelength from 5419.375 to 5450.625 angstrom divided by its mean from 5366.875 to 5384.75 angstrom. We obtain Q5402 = 1.0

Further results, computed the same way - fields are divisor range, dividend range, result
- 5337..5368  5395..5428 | 0.94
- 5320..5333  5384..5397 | 1.04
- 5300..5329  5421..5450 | 0.98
